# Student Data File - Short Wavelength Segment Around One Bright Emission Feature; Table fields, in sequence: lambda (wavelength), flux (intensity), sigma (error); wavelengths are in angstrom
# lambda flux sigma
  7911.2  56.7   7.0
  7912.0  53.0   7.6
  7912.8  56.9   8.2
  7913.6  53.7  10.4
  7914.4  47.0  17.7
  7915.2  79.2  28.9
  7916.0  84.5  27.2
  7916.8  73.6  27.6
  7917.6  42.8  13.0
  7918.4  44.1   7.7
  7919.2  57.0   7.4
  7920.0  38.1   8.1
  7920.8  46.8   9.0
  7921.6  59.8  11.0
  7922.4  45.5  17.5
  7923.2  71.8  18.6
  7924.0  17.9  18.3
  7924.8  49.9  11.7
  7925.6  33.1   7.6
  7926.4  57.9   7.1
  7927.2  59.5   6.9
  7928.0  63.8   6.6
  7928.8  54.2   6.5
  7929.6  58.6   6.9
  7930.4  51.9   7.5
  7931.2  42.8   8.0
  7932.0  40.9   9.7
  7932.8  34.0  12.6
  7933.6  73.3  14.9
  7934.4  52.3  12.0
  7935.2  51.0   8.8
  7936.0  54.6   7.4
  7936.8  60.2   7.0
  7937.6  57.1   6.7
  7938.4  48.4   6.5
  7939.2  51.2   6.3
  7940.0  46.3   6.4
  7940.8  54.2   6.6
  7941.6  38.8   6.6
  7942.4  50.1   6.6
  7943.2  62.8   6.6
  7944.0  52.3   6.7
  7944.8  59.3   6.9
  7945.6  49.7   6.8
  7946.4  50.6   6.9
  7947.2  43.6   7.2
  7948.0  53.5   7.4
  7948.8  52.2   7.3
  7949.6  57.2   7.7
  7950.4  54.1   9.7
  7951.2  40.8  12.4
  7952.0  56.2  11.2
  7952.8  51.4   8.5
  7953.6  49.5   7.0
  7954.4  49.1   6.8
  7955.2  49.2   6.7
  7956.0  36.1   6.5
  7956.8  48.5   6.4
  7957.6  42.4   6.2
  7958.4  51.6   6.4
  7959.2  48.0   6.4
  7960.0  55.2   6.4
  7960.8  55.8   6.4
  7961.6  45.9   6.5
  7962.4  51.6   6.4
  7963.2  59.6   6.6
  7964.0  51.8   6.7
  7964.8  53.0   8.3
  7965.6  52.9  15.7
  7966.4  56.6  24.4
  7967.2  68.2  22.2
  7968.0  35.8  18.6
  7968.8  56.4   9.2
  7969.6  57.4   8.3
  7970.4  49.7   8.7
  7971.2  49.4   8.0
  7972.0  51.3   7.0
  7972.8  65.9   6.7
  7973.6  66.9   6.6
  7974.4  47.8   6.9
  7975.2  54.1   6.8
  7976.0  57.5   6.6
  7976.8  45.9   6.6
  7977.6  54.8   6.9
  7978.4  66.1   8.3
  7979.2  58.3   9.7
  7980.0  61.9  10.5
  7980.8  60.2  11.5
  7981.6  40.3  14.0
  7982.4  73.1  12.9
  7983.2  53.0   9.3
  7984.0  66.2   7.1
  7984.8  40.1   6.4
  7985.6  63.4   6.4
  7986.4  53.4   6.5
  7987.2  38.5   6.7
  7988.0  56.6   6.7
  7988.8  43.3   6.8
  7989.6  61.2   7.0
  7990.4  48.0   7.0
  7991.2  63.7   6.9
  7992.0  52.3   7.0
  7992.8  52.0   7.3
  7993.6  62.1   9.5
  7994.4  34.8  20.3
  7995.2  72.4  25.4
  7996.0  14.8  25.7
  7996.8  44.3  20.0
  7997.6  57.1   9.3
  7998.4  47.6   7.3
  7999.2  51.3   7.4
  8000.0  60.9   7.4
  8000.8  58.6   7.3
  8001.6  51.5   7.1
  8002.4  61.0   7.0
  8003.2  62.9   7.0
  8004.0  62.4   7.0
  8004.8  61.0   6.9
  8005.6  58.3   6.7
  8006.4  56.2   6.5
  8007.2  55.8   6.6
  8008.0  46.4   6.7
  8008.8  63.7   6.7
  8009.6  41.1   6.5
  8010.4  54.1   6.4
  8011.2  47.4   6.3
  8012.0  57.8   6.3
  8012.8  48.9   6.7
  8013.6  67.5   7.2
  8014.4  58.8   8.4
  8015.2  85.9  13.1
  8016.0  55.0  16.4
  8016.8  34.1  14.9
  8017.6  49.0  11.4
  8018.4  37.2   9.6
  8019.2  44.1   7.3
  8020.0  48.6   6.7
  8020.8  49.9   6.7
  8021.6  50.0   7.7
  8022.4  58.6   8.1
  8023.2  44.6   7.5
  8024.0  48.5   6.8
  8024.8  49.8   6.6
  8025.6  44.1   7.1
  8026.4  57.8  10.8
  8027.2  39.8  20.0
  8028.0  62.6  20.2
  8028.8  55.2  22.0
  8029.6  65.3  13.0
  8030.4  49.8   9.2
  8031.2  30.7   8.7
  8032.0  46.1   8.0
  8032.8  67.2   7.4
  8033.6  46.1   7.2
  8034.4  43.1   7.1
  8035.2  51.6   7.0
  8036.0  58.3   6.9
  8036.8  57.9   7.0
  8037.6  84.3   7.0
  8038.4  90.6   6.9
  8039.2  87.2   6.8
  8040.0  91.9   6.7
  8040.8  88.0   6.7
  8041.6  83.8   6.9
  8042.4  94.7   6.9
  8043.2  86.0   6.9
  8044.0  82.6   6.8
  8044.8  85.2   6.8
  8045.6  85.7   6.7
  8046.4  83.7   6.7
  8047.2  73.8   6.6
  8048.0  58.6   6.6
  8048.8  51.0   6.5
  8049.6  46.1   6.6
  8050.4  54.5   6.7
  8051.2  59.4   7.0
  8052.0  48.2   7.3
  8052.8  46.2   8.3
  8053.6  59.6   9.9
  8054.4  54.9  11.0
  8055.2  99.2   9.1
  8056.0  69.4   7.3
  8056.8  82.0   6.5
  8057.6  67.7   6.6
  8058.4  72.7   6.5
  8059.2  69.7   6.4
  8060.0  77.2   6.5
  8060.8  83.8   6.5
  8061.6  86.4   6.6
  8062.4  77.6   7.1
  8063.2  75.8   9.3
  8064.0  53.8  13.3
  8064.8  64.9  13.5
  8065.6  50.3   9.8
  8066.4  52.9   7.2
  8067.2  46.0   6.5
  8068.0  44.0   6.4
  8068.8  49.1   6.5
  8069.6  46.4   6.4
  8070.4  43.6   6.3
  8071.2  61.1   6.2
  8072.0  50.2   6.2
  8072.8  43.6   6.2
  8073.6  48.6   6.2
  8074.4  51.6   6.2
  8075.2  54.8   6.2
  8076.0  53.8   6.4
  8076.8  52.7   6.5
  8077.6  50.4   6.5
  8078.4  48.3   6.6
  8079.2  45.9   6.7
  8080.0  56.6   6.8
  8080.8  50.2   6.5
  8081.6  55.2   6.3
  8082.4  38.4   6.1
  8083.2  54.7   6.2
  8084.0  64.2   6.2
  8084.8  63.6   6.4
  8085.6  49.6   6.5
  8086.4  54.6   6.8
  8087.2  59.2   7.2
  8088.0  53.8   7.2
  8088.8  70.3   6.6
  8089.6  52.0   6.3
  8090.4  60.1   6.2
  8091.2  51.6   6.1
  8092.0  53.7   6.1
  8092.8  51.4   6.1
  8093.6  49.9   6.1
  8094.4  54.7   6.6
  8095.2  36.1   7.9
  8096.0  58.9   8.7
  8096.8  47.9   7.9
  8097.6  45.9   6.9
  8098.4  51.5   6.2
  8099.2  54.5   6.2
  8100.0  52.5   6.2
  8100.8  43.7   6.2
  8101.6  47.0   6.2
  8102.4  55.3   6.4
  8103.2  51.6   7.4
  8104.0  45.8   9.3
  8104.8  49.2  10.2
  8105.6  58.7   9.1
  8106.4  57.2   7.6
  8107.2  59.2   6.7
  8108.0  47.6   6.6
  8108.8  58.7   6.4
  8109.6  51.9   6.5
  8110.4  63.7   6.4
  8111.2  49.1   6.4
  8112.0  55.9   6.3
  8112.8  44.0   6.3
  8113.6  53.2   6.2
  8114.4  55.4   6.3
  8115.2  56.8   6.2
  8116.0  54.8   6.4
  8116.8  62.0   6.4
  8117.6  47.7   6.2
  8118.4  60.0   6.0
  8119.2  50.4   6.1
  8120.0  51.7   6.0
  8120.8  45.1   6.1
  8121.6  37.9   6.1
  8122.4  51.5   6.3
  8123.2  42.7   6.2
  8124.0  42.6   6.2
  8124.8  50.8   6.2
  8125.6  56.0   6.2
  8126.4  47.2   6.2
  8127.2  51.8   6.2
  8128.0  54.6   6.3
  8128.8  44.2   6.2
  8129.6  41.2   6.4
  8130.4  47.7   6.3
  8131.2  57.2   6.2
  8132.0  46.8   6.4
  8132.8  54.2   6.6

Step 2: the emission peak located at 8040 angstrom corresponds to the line [S II] 6716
